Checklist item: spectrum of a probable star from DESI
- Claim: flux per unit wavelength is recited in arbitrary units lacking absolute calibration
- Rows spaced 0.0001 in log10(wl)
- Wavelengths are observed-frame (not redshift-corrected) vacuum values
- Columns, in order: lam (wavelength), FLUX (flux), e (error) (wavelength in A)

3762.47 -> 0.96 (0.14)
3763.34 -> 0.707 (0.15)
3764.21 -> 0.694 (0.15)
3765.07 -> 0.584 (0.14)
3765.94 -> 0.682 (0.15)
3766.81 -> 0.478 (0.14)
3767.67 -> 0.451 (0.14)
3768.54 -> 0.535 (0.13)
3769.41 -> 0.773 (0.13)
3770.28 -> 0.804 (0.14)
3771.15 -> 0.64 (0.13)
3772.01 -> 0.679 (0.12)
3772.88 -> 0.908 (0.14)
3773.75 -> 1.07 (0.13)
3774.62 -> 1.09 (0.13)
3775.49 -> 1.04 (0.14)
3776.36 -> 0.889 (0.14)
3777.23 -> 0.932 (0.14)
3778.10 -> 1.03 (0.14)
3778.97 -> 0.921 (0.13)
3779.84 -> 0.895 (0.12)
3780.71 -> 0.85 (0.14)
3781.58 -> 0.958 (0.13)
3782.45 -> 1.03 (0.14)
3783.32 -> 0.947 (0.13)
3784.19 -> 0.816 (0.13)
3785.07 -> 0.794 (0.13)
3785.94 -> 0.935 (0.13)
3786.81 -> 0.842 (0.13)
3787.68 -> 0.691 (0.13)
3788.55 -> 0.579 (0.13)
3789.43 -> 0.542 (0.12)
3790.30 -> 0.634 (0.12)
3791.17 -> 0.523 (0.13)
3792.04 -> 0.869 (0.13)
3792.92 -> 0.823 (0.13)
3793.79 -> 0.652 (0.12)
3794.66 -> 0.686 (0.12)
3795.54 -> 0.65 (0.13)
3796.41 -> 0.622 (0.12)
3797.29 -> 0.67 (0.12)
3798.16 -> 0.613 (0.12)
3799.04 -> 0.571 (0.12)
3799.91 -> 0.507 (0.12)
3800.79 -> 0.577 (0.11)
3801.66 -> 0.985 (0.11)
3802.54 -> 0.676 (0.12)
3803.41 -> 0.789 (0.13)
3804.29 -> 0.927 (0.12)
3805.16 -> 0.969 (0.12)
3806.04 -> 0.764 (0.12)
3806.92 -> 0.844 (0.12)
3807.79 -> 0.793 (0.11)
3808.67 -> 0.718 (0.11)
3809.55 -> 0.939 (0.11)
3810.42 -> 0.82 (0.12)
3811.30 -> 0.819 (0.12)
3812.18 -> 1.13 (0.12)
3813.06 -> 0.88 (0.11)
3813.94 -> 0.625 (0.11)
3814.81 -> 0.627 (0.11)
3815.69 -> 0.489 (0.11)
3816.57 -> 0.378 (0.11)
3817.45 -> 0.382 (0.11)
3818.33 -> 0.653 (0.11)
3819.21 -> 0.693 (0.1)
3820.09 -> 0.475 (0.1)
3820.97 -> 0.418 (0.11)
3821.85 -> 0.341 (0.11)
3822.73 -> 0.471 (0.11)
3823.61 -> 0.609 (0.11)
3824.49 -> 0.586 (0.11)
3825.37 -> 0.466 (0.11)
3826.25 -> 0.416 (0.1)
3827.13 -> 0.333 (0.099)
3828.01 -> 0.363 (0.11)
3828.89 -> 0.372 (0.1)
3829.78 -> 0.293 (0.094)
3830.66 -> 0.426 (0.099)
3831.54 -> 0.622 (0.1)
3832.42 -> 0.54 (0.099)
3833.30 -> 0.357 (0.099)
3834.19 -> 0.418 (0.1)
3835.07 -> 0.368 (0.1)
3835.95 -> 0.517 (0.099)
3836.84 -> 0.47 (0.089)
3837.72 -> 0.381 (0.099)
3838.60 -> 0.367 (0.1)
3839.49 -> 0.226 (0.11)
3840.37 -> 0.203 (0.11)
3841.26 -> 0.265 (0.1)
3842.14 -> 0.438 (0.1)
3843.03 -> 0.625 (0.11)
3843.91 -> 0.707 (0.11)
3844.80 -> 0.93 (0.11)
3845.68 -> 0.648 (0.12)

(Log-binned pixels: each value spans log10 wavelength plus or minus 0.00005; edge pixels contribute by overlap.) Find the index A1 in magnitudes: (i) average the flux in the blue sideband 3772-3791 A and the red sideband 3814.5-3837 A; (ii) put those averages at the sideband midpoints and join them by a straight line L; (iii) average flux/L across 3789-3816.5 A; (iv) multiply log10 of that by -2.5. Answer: -0.11 mag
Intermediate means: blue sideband 0.866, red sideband 0.464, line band 0.729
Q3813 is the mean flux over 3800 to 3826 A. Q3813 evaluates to 0.68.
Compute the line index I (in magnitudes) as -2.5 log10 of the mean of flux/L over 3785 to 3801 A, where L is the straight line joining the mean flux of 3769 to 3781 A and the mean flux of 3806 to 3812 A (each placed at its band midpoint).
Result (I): 0.27 mag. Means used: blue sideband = 0.895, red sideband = 0.831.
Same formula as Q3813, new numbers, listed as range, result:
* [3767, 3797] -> 0.794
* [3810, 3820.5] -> 0.664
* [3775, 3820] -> 0.762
